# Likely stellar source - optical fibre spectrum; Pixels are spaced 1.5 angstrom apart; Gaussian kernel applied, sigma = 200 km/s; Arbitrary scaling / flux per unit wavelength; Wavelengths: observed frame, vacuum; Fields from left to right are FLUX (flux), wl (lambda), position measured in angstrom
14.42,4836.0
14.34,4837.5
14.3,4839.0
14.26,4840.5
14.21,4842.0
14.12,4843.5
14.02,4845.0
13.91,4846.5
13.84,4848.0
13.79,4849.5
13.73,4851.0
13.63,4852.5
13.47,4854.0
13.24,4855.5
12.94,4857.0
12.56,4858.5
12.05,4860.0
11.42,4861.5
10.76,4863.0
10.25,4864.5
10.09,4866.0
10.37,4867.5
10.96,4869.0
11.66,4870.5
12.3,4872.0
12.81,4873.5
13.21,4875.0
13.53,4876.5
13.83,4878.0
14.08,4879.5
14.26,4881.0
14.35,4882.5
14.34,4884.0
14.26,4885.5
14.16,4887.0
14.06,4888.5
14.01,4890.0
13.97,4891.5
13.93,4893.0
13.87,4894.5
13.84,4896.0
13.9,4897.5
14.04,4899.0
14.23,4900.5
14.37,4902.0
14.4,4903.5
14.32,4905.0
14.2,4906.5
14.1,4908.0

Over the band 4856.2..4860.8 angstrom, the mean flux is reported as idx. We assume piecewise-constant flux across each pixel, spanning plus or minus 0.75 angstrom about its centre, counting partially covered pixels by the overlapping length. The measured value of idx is 12.5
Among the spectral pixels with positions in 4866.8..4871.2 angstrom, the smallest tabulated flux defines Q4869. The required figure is 10.37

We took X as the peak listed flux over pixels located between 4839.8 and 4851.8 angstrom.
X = 14.26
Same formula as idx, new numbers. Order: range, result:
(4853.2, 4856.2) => 13.4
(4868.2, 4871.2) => 11.3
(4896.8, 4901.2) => 14.1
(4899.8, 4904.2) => 14.3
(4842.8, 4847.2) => 14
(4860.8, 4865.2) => 10.8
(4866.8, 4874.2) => 11.6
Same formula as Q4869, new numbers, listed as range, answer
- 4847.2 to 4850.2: 13.79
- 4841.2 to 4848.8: 13.84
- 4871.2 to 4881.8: 12.3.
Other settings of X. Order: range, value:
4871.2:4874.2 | 12.81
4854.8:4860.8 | 13.24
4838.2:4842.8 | 14.3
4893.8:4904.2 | 14.4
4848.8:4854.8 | 13.79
